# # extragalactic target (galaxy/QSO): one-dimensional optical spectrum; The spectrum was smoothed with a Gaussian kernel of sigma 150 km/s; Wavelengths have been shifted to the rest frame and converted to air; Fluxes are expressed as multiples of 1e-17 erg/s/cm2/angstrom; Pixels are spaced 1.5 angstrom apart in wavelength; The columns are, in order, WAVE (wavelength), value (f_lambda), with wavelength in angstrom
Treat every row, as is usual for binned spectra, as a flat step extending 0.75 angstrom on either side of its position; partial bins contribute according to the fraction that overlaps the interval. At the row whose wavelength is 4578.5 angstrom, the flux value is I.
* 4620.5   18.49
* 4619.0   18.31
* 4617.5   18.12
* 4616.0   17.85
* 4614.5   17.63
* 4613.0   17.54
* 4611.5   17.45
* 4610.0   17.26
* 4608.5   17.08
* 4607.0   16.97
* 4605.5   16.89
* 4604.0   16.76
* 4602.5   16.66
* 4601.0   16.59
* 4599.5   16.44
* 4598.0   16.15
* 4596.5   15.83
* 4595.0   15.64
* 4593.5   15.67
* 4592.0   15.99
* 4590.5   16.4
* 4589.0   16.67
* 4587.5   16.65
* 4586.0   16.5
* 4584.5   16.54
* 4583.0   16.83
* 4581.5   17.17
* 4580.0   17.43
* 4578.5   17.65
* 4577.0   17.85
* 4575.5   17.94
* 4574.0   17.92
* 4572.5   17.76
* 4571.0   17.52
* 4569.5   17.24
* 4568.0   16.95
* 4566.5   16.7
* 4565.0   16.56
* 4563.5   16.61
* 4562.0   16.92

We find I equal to 17.65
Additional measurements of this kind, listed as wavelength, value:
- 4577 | 17.85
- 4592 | 15.99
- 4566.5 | 16.7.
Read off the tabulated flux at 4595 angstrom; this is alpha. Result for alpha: 15.64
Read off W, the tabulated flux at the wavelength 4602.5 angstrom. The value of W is 16.66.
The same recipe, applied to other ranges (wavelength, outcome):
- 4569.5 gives 17.24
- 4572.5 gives 17.76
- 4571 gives 17.52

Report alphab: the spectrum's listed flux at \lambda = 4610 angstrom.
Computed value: 17.26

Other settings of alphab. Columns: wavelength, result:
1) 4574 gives 17.92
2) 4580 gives 17.43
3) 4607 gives 16.97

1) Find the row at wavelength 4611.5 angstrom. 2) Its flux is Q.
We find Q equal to 17.45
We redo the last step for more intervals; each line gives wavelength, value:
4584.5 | 16.54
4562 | 16.92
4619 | 18.31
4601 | 16.59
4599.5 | 16.44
